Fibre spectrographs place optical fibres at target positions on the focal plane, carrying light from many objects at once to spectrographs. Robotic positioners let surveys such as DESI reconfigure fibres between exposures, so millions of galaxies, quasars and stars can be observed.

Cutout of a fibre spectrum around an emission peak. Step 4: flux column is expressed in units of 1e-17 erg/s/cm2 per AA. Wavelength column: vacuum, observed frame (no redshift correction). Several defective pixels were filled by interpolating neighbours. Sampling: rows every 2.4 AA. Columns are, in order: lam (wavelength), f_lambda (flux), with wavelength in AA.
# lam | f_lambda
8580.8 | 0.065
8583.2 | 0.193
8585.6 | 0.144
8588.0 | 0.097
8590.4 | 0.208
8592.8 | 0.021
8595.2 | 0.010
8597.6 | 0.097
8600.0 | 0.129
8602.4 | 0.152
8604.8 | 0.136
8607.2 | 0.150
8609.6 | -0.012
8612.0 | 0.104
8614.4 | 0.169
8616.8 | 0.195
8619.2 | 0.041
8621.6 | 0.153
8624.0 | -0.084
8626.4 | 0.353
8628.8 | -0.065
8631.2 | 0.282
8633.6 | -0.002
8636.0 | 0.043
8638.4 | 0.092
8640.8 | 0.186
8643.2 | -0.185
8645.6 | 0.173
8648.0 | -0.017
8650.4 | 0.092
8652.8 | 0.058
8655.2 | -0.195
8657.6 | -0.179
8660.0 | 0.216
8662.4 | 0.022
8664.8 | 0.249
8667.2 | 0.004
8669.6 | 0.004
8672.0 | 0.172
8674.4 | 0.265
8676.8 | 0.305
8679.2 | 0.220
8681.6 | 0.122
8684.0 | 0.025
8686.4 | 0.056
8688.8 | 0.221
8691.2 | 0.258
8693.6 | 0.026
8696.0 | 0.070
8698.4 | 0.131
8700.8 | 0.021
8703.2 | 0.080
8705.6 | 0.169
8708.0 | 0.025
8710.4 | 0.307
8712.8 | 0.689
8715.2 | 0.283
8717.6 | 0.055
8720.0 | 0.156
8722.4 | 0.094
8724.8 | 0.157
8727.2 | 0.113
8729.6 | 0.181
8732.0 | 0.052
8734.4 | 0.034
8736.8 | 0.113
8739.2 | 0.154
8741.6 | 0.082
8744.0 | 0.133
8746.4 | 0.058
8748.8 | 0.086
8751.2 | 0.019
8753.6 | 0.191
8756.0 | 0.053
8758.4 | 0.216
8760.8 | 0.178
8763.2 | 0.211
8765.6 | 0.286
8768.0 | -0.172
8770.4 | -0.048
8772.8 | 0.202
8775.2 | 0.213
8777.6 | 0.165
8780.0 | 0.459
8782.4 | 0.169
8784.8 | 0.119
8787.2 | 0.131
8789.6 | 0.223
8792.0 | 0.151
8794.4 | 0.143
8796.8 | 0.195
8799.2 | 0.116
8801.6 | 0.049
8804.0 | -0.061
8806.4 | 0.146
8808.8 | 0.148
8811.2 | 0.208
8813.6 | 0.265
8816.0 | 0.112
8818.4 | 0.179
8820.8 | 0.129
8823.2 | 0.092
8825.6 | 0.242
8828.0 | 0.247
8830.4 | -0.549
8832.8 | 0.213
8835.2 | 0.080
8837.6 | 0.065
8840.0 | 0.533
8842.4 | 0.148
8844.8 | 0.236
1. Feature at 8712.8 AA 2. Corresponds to Hgamma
